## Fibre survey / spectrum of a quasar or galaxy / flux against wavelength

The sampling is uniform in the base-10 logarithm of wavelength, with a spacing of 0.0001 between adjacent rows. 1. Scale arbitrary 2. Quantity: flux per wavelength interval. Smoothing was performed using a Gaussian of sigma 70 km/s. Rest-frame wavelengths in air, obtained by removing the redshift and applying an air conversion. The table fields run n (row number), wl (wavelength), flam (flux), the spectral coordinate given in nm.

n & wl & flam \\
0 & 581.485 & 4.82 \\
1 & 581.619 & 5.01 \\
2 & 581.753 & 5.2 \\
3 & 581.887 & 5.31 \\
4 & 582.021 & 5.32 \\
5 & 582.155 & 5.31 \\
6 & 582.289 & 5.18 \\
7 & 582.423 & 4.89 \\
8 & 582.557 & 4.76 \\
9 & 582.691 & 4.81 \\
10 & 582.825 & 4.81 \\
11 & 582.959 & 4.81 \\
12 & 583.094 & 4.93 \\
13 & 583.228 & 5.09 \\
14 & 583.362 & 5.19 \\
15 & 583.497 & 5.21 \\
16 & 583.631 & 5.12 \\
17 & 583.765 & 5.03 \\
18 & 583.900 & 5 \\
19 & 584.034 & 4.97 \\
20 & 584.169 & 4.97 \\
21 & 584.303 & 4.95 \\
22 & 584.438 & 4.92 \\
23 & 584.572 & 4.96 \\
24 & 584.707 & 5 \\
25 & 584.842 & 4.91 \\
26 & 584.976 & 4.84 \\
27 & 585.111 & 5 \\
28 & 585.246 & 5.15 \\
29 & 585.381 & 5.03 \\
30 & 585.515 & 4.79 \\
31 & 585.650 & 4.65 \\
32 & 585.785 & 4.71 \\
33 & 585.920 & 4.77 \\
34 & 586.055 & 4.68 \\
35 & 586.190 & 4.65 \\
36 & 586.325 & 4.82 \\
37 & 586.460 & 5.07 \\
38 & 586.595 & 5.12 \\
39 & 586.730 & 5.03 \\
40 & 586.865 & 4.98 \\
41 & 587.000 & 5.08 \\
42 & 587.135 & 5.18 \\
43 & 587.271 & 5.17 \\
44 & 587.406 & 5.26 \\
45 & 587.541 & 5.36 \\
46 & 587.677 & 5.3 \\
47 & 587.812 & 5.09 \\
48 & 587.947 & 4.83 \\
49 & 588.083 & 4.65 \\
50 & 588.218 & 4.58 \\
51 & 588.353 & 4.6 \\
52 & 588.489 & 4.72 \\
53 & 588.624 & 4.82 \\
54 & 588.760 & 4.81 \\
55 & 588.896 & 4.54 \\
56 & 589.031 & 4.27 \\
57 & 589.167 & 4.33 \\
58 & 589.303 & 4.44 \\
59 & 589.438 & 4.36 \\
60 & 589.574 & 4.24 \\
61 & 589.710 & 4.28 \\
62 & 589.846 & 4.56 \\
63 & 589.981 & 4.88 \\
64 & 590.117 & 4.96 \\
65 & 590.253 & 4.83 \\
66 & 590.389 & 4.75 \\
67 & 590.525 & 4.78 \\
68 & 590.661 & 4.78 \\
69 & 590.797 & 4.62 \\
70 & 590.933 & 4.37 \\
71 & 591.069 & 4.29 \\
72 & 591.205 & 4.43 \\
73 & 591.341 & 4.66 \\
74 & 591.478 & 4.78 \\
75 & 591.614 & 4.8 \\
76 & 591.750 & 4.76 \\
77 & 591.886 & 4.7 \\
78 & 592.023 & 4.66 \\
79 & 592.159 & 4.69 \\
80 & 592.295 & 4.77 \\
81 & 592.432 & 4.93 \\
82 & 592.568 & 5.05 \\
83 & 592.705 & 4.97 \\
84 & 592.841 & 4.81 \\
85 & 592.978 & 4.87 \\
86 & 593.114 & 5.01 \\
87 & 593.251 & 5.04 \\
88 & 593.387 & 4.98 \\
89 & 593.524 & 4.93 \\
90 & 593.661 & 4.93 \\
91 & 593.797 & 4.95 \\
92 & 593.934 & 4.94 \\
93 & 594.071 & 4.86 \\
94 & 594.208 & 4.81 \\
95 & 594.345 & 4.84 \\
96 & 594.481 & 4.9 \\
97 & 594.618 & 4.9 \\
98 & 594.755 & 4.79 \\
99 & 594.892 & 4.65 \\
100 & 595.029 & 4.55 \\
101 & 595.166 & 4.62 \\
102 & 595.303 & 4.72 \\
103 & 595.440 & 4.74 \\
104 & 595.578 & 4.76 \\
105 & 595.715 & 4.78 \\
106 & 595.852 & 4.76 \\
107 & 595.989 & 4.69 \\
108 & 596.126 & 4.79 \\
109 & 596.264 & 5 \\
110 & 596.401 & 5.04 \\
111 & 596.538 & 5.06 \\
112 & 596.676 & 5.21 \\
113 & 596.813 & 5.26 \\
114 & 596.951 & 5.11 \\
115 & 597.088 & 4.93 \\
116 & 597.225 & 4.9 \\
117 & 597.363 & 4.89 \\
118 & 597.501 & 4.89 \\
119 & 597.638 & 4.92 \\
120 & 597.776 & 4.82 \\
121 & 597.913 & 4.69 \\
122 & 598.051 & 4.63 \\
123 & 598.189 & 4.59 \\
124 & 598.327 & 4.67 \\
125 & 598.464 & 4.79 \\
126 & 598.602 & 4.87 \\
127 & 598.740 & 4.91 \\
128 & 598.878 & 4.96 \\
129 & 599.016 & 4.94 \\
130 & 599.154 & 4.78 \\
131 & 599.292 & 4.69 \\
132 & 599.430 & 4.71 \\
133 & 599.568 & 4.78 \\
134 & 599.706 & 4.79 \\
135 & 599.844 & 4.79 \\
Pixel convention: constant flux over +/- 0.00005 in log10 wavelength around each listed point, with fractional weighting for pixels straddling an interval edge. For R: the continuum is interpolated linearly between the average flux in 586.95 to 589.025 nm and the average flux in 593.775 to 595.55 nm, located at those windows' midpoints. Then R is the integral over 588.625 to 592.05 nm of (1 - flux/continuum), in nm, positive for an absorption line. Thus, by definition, 0.19 nm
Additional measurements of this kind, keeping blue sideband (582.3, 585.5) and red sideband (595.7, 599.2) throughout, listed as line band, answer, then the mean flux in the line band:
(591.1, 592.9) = 0.06 nm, 4.76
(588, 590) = 0.16 nm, 4.53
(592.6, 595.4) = 0.03 nm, 4.86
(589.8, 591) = 0.05 nm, 4.73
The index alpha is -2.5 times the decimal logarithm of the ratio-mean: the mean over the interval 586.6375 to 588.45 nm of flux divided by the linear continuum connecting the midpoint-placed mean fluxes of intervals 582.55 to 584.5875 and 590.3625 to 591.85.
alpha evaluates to -0.05 mag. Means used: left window 4.98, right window 4.64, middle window 5.01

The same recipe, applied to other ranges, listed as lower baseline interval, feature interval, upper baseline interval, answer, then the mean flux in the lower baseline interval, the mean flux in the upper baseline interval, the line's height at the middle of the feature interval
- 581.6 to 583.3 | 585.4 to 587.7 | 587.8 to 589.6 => -0.053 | 5.04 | 4.58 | 4.74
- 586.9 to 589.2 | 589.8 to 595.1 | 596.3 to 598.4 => 0.022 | 4.87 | 4.91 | 4.89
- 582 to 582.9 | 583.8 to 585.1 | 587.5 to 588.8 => 0.001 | 5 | 4.87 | 4.95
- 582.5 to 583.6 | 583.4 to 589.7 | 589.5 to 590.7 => -0.011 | 4.96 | 4.67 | 4.81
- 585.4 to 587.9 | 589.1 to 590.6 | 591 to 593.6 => 0.067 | 4.98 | 4.8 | 4.88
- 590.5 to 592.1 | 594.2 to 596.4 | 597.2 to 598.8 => -0.011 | 4.63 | 4.79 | 4.73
